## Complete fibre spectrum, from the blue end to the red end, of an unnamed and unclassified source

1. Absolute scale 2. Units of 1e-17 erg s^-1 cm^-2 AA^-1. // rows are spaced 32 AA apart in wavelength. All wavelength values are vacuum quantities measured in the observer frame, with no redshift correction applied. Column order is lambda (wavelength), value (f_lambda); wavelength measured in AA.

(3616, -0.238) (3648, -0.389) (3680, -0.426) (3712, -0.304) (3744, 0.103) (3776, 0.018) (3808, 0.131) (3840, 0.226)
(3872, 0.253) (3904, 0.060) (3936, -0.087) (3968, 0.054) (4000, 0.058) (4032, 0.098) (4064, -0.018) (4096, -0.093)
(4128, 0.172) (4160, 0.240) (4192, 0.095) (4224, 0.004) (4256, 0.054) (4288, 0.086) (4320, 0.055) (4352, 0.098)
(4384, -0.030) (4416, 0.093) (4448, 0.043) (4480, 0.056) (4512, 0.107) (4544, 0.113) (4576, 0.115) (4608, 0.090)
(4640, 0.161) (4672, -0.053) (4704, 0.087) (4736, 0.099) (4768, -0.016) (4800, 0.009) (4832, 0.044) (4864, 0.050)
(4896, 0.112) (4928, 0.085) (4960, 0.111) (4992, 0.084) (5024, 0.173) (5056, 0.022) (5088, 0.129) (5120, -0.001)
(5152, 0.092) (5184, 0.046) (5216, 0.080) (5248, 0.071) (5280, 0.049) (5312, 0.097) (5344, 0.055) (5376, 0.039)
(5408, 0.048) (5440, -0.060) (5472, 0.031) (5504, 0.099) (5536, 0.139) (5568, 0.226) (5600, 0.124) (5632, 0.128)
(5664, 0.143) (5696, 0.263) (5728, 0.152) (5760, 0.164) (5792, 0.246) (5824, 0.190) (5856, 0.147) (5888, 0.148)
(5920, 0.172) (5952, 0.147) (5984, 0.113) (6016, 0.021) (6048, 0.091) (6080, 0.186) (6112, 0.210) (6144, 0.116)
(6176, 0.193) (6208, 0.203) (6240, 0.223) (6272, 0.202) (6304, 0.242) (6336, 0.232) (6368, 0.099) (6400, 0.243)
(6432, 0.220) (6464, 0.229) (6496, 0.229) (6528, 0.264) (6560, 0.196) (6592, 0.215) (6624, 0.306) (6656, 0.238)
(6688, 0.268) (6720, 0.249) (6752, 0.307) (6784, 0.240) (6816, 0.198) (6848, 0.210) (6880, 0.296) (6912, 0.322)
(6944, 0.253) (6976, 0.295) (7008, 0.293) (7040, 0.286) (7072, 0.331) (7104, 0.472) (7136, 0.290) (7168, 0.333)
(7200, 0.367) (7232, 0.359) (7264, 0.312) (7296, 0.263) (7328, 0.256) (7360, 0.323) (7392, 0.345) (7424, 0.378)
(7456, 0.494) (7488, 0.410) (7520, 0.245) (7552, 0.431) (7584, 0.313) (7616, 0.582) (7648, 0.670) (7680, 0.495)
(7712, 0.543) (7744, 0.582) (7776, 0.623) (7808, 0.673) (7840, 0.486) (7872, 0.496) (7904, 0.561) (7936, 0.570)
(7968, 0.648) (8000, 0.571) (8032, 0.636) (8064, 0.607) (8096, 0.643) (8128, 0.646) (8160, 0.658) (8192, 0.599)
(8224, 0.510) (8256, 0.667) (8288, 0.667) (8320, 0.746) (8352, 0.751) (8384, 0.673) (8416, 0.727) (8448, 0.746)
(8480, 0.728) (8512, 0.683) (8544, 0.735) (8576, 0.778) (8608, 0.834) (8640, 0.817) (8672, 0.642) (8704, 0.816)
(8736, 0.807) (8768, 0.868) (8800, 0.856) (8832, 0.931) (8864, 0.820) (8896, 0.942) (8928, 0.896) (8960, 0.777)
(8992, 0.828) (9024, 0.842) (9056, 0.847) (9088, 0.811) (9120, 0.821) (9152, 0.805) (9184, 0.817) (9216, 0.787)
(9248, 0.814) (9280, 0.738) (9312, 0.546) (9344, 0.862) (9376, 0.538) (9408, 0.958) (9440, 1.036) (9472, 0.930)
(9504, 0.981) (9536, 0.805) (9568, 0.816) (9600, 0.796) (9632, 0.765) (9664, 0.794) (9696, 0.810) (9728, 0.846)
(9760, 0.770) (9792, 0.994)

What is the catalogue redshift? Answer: 0.908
